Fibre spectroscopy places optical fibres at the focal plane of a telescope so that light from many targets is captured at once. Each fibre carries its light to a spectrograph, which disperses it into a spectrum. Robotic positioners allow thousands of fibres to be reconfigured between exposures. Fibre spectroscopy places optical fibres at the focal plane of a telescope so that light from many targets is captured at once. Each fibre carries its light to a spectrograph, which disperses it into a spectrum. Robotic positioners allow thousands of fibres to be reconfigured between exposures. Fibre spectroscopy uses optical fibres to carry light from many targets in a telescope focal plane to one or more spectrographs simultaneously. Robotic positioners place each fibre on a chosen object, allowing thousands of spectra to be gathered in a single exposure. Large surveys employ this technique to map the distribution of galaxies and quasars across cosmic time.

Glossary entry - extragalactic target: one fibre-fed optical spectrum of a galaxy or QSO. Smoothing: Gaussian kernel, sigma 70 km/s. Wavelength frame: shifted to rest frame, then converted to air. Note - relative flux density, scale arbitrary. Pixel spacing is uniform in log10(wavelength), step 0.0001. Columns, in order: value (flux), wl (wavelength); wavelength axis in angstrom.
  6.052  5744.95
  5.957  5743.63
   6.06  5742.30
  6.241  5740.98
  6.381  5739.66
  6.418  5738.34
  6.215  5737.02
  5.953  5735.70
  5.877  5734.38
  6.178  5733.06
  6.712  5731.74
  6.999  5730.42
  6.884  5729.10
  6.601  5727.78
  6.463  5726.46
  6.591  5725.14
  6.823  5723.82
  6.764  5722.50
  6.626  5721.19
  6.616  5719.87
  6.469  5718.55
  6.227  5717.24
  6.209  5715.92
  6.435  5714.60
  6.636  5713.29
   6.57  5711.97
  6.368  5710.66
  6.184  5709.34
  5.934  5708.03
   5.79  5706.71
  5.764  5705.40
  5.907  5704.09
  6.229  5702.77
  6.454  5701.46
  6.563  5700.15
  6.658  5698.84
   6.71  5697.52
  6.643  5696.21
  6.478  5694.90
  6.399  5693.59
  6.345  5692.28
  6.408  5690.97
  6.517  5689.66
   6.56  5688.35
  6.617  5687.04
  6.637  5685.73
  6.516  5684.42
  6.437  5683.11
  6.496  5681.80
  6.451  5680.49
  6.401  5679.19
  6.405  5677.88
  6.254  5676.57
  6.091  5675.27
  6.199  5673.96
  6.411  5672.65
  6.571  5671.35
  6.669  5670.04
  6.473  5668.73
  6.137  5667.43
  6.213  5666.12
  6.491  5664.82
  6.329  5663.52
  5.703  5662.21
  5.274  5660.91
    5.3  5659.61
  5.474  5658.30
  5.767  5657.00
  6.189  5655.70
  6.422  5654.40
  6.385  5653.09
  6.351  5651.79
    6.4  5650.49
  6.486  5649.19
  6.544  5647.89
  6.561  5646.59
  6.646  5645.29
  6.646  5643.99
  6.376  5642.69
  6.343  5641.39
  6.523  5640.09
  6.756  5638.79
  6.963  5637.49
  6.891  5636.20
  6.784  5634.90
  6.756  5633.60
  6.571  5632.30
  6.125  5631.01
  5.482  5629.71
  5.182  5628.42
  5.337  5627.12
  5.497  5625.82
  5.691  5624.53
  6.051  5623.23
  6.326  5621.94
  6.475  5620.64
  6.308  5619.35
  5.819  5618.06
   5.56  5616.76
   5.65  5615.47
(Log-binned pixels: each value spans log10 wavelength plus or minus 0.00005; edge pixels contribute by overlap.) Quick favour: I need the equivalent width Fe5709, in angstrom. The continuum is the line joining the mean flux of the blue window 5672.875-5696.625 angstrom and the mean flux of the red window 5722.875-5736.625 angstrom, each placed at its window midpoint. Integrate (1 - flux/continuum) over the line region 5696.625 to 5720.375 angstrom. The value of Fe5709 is 0.6 angstrom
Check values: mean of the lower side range 6.43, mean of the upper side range 6.5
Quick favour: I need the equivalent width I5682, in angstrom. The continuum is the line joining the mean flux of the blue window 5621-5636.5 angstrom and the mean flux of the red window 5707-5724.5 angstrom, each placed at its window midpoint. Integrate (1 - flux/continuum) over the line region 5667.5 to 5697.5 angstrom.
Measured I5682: -0.8 angstrom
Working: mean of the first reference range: 6.04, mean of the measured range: 6.45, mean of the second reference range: 6.44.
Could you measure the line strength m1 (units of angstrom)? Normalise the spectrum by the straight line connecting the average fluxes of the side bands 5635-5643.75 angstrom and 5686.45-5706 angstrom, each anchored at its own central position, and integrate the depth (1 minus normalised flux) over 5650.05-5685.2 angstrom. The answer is 1.7 angstrom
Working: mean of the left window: 6.65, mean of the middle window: 6.22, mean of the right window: 6.42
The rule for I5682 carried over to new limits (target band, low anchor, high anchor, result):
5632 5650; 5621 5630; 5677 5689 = -2.2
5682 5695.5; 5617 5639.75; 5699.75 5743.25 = -0.4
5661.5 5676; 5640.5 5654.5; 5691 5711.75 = 0.2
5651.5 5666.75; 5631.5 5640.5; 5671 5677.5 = 1.2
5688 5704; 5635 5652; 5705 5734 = 0.0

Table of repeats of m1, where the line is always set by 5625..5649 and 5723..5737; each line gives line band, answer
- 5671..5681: 0.09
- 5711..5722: -0.01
